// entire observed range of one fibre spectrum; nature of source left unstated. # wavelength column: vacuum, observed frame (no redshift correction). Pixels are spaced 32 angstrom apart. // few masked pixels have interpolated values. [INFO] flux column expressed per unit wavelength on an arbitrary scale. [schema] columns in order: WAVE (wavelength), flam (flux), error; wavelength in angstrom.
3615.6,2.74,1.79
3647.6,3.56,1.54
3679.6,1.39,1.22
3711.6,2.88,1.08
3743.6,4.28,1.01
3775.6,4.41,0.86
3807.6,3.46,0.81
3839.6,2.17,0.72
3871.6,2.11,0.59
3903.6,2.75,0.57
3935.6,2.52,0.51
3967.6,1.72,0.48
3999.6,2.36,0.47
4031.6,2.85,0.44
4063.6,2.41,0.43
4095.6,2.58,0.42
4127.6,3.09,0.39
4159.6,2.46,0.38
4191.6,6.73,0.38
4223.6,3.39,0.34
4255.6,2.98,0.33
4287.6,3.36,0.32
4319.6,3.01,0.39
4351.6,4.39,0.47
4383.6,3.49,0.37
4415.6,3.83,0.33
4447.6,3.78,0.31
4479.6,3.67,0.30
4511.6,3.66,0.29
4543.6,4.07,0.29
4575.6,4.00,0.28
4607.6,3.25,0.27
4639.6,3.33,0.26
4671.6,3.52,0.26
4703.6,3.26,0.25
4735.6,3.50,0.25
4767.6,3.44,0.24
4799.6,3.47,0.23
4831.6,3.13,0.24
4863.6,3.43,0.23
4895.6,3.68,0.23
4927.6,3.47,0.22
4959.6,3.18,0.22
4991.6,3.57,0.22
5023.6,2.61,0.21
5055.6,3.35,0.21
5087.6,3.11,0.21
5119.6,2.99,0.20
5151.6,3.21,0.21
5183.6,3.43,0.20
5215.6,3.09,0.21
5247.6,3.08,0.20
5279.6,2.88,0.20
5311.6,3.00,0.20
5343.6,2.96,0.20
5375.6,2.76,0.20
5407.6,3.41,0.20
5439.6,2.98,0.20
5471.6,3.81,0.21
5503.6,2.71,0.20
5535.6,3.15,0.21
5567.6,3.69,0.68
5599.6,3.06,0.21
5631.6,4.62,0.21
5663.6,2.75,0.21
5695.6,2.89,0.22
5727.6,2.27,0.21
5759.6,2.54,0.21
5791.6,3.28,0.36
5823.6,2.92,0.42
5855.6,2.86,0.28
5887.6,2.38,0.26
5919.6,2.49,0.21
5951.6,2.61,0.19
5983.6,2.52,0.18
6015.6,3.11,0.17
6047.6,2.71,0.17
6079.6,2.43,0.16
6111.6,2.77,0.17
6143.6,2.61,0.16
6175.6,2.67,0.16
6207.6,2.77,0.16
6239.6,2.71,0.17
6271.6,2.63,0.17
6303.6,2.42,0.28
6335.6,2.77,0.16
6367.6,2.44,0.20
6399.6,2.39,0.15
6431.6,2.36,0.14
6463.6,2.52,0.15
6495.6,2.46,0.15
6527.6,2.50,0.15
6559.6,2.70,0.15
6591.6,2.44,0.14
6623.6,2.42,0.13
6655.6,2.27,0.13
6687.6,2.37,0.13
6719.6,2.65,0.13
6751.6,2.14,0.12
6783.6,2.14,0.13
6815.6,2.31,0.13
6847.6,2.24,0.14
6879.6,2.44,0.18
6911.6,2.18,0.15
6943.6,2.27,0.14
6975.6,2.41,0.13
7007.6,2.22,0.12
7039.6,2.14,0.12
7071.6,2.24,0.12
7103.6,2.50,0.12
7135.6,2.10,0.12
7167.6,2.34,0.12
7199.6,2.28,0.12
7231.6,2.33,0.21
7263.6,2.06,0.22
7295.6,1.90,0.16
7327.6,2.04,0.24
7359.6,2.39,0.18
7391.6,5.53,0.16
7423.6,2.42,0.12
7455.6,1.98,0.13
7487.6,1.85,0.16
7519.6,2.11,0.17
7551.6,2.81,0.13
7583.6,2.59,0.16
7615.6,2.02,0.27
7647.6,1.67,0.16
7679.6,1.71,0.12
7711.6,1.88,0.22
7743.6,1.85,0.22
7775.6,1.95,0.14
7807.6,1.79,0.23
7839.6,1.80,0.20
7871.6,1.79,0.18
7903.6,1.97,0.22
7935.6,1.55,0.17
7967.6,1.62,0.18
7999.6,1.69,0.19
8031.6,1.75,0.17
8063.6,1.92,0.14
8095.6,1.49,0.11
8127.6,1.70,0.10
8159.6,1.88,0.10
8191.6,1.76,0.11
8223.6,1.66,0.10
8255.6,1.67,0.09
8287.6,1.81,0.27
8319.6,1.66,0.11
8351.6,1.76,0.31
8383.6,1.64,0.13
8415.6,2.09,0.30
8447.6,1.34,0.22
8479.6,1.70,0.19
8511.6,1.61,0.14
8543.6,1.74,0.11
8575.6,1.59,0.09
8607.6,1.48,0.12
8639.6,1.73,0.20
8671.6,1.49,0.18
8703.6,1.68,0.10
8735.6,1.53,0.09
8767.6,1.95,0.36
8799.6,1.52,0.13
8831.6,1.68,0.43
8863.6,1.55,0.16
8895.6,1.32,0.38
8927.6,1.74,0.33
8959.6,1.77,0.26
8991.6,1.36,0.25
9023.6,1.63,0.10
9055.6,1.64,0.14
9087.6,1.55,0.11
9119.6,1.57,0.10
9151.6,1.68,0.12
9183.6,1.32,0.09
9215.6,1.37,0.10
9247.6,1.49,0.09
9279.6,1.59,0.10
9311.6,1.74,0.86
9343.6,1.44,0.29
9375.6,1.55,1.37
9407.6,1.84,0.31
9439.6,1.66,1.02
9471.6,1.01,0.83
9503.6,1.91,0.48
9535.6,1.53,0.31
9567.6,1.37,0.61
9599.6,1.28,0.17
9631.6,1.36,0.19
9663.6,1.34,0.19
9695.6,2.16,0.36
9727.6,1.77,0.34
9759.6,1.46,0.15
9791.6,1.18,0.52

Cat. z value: 0.125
